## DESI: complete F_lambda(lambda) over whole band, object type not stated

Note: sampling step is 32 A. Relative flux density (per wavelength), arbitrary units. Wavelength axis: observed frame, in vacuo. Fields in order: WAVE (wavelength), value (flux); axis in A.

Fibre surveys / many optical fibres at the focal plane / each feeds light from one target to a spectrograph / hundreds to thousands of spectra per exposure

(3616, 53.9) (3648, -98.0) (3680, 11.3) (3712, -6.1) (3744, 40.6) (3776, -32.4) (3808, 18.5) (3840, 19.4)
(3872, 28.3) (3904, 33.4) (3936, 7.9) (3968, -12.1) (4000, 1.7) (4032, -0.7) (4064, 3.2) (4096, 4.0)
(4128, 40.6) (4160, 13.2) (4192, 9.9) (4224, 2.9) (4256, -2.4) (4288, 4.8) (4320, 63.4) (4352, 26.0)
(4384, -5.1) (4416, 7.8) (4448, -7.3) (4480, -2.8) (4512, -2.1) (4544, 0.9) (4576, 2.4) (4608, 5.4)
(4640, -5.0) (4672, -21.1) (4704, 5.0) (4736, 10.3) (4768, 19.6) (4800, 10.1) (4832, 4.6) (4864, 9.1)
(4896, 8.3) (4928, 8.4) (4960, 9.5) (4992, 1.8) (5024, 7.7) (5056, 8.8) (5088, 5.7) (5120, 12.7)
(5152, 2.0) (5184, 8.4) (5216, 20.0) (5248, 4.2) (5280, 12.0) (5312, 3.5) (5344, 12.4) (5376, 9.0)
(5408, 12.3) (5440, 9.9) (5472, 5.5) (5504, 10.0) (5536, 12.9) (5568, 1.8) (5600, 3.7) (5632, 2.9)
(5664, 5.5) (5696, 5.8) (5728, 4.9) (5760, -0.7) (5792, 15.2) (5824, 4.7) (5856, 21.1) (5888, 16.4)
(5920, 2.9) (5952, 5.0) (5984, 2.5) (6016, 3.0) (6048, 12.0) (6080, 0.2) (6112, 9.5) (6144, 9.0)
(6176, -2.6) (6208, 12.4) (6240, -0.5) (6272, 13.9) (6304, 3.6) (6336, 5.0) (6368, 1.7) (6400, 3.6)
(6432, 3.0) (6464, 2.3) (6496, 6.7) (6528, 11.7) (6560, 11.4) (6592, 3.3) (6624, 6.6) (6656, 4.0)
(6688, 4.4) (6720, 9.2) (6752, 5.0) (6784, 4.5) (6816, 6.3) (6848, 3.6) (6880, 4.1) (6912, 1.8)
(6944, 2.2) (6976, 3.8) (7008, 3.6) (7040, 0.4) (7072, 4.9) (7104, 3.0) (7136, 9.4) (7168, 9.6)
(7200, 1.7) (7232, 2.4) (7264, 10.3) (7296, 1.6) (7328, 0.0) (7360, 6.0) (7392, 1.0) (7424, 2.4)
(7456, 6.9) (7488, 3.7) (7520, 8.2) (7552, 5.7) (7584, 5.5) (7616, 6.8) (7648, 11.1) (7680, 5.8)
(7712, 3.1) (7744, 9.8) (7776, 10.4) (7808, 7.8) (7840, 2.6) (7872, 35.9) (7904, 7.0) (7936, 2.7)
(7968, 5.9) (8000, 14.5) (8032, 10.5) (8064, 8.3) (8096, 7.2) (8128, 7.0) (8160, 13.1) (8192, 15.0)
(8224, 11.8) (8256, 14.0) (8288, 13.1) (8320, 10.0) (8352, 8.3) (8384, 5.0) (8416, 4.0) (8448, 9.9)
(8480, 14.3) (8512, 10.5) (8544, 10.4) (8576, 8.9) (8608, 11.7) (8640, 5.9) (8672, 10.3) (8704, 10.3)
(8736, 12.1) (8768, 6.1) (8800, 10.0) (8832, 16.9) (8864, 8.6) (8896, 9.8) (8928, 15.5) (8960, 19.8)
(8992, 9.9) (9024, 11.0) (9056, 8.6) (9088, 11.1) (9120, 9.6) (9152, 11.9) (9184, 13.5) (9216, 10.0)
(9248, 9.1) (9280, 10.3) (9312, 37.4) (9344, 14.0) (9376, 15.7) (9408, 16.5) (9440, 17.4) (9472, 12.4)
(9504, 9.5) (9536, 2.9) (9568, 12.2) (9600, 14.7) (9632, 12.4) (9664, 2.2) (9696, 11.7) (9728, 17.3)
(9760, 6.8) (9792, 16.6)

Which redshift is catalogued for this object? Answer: 1.110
